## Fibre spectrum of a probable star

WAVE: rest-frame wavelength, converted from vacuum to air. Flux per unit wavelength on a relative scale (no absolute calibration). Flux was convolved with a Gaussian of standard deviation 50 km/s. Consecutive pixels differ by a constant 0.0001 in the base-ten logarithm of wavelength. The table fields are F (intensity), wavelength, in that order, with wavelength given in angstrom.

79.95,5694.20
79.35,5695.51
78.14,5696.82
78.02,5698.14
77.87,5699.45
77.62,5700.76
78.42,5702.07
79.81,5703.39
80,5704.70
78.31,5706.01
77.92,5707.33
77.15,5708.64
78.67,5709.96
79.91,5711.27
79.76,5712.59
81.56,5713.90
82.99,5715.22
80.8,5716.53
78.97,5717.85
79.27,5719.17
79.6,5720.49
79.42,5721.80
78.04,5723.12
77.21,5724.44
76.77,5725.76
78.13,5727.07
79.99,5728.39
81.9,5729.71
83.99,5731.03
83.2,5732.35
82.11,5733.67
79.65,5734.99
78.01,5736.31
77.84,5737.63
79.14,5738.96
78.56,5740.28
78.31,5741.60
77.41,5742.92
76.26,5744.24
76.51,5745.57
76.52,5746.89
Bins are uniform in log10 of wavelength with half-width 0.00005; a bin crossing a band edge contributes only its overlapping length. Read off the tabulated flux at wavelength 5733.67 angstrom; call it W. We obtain 82.11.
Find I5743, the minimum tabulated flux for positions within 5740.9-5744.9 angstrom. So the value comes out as 76.26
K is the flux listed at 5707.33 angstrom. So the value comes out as 77.92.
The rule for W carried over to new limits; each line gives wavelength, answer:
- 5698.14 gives 78.02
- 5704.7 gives 80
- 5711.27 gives 79.91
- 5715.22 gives 82.99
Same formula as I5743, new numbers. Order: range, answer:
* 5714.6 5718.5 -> 78.97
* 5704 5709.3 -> 77.15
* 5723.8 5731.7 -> 76.77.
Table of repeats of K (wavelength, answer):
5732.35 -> 83.2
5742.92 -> 77.41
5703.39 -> 79.81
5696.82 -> 78.14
